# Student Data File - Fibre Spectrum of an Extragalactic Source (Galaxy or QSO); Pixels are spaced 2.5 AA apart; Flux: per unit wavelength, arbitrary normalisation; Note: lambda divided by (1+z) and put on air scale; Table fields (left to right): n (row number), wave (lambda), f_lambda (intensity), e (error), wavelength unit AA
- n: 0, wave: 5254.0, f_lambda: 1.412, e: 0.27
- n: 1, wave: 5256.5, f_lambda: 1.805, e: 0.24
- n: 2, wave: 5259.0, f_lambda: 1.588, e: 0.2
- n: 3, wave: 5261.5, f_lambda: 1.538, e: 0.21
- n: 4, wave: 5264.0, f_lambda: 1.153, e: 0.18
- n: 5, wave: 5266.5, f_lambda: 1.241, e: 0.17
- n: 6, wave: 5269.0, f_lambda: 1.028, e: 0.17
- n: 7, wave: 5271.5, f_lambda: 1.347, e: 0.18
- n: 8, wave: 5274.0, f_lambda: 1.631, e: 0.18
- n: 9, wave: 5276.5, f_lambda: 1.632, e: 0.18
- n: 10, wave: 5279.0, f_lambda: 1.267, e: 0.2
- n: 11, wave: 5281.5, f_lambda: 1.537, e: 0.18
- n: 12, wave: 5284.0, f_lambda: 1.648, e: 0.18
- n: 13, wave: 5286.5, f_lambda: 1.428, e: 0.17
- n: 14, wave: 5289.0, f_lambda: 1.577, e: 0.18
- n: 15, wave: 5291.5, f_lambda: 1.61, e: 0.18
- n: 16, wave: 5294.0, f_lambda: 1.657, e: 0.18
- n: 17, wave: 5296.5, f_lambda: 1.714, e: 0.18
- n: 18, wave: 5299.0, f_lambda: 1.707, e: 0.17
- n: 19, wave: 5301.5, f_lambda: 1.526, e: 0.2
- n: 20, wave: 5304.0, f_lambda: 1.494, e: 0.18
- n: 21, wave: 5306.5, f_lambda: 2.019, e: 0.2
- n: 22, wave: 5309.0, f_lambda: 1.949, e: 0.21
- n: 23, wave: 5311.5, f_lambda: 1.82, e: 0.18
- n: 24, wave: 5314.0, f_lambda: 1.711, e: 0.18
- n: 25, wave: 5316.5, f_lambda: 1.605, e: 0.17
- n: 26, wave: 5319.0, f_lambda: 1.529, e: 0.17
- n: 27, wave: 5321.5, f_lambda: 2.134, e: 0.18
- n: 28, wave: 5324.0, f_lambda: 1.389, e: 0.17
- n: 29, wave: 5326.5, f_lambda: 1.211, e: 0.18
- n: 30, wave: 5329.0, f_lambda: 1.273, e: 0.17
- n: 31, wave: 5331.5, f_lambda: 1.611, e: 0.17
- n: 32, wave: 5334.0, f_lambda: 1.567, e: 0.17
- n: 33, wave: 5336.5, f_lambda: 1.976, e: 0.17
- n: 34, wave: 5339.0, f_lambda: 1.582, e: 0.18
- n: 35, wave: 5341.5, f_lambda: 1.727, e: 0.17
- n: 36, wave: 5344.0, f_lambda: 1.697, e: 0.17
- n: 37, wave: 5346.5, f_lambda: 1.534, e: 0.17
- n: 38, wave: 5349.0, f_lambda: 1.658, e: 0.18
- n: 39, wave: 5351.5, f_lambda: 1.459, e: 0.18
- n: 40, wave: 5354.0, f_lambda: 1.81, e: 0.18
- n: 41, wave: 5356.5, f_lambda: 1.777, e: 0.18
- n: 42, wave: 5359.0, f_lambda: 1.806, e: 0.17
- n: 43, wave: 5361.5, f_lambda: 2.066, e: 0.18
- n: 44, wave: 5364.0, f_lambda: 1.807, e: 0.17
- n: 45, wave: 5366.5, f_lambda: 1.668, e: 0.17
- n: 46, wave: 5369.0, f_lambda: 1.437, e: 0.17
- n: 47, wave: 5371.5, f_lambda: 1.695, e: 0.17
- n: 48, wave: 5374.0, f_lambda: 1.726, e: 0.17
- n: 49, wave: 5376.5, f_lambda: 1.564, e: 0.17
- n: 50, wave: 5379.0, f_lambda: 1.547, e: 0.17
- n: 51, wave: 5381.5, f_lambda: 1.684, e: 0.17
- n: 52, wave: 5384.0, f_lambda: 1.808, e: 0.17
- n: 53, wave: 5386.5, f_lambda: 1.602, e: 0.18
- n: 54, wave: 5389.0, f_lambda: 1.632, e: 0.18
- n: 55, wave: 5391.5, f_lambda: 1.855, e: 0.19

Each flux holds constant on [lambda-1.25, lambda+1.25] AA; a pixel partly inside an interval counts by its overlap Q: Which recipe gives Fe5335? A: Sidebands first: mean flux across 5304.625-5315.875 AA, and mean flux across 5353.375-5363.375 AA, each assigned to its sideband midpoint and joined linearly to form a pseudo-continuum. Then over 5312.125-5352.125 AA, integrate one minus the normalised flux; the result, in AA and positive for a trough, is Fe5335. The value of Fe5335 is 5.2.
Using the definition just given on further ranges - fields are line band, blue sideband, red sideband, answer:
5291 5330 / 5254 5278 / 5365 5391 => -3.4 AA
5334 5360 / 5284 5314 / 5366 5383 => -0.9 AA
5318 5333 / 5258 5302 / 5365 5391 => 0.3 AA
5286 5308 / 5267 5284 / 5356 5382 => -2.4 AA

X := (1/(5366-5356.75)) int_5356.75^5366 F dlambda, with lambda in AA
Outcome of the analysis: 1.86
